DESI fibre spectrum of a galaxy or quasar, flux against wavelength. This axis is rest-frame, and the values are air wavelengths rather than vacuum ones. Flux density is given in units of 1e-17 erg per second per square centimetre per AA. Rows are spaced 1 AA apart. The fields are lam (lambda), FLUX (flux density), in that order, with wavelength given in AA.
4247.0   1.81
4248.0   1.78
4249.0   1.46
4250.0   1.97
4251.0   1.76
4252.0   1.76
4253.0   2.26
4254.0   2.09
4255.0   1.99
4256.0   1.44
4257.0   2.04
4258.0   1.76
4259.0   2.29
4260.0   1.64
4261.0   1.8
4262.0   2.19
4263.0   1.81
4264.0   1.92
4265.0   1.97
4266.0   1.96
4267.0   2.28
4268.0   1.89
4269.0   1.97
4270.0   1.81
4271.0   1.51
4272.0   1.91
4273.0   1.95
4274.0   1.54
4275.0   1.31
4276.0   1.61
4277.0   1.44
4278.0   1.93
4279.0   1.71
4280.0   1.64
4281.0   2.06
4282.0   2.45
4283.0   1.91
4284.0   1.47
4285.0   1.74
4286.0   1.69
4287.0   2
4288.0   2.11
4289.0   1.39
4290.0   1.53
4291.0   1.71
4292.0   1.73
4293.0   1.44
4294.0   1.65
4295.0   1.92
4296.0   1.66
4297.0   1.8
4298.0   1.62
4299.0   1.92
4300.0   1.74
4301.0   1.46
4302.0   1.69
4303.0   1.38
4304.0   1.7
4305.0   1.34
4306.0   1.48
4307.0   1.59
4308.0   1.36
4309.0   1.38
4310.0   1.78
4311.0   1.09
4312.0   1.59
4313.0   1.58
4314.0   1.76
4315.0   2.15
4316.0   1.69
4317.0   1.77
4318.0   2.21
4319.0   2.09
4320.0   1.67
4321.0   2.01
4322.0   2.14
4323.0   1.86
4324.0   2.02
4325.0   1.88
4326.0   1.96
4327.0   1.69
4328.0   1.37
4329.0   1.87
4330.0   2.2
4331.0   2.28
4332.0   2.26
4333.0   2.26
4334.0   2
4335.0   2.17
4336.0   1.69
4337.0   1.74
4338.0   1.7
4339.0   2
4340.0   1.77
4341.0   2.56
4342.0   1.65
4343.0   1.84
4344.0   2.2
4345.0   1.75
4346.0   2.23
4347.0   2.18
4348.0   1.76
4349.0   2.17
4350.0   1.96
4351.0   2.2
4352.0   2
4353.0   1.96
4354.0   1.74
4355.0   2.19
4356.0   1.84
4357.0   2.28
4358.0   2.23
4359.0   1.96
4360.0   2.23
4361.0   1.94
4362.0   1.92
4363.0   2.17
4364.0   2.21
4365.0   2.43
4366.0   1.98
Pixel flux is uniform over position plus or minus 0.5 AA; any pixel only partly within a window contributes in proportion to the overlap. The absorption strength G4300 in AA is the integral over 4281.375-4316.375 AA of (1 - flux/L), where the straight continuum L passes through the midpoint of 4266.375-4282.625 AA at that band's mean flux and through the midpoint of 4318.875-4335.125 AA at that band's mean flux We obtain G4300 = 4.0 AA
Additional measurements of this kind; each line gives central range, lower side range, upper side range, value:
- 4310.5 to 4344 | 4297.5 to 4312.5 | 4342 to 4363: -2.5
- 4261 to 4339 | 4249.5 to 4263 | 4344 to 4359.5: 7.2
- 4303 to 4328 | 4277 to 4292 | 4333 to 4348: 2.2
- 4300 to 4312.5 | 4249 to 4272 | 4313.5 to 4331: 2.7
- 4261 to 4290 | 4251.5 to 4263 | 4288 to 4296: -0.6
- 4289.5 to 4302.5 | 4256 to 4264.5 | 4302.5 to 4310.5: -0.7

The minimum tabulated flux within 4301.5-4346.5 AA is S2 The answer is 1.09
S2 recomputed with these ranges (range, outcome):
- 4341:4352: 1.65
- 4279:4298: 1.39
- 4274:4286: 1.31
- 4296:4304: 1.38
